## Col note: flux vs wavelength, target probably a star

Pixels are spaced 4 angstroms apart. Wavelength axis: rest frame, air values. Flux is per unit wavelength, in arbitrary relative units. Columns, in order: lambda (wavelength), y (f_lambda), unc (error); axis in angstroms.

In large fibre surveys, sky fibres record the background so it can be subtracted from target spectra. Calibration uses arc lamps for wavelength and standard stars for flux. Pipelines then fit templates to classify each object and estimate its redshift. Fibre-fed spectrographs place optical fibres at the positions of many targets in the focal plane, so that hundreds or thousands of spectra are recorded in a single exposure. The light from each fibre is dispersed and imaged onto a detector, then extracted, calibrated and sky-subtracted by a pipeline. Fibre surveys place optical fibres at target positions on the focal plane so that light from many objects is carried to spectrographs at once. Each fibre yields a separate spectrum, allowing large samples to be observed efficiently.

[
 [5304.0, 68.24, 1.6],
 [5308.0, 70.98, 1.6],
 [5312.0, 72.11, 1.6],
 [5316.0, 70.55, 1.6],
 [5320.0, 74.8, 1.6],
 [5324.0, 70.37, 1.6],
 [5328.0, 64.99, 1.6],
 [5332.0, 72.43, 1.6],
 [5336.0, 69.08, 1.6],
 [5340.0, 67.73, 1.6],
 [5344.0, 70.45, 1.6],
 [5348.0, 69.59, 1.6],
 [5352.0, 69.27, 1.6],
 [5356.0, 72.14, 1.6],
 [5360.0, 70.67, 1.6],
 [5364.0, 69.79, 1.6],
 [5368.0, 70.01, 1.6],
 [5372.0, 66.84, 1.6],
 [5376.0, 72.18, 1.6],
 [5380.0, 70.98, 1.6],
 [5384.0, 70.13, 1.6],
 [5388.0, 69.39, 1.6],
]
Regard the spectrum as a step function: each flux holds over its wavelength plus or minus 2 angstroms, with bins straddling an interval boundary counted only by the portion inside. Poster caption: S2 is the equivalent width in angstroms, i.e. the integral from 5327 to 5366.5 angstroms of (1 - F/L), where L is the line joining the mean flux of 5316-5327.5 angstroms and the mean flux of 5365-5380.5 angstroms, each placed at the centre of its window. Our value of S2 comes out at 0.5 angstroms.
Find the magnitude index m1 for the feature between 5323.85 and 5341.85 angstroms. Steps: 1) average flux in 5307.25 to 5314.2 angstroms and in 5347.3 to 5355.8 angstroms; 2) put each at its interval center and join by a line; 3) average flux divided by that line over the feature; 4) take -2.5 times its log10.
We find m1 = 0.03 mag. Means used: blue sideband 71.6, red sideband 70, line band 68.8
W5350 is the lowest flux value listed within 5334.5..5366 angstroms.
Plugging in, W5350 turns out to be 67.73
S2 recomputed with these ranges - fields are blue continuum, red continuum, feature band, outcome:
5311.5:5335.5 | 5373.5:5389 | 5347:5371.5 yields 0.2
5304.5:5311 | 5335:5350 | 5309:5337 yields -0.3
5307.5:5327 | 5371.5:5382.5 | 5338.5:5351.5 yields 0.3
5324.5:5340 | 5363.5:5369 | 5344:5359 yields -0.2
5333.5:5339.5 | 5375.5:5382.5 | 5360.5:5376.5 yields 0.3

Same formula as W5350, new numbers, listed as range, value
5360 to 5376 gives 66.84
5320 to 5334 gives 64.99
